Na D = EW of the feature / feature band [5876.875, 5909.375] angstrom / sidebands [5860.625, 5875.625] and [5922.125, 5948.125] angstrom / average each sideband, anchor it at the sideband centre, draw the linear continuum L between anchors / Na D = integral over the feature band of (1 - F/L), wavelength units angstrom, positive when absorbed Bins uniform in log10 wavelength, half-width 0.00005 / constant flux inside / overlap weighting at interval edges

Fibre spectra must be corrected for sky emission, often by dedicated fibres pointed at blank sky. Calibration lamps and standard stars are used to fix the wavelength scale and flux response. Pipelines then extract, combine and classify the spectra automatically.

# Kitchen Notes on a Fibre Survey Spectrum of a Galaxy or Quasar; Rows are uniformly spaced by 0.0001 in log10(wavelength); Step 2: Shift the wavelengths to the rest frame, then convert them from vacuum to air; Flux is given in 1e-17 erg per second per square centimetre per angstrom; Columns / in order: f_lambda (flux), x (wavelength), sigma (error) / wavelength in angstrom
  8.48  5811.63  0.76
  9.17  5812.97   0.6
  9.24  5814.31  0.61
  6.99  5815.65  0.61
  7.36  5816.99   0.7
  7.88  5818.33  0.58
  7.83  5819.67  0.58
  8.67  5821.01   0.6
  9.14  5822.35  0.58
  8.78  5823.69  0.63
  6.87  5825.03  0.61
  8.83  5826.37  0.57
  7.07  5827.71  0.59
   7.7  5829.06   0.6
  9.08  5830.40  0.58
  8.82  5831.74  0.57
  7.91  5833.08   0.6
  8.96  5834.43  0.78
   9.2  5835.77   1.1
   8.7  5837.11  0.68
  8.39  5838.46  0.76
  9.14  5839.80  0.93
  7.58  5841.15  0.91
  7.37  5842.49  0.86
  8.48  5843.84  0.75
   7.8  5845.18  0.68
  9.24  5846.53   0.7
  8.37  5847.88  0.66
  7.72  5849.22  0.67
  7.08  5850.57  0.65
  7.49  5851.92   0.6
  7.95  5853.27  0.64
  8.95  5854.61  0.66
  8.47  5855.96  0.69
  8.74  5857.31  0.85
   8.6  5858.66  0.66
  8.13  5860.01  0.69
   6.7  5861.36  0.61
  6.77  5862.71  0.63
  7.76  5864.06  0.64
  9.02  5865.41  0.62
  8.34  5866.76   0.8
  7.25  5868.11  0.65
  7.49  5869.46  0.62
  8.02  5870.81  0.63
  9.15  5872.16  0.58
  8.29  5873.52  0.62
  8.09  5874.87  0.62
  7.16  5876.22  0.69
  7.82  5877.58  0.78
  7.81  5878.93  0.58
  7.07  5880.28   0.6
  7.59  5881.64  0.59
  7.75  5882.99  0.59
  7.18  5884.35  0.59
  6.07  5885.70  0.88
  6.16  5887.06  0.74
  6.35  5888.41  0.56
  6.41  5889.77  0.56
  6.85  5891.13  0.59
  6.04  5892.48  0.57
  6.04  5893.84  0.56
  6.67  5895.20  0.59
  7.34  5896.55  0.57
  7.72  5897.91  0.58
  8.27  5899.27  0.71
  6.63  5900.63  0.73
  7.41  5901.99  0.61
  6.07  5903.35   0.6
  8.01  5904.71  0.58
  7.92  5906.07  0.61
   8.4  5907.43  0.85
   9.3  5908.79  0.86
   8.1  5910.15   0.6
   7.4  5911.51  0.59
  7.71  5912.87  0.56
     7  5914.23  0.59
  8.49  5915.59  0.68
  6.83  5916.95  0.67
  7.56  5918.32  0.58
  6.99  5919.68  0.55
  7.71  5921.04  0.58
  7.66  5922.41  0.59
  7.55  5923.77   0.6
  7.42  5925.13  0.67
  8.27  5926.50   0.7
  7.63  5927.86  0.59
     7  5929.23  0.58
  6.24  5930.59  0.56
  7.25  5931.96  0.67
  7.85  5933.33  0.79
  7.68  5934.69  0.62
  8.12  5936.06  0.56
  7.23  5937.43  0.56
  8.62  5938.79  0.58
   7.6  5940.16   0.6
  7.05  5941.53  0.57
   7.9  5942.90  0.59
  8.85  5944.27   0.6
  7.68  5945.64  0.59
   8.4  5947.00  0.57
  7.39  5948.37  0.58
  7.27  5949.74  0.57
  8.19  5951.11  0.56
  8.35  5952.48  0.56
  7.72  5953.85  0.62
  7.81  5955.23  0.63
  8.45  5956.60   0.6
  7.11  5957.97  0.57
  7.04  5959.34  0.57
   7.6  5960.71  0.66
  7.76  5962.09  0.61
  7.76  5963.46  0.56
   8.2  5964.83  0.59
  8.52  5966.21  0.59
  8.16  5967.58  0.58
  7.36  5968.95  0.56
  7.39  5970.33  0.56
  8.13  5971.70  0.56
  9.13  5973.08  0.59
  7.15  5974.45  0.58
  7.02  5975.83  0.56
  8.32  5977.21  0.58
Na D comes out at 2.6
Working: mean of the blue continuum 7.9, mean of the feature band 7.2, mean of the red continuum 7.68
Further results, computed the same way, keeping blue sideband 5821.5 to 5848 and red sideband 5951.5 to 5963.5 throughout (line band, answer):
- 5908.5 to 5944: 1.3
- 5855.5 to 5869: 0.4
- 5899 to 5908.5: 0.5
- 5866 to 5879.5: 0.4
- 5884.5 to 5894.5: 2.2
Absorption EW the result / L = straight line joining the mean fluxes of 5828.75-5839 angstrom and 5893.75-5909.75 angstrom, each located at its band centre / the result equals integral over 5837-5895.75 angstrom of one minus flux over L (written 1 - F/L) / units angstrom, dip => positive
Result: 3.2 angstrom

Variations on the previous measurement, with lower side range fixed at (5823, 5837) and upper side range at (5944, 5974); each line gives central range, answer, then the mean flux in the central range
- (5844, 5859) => 0.1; 8.22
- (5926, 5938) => 0.8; 7.46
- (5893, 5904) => 1.5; 7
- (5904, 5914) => 0.0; 8.07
